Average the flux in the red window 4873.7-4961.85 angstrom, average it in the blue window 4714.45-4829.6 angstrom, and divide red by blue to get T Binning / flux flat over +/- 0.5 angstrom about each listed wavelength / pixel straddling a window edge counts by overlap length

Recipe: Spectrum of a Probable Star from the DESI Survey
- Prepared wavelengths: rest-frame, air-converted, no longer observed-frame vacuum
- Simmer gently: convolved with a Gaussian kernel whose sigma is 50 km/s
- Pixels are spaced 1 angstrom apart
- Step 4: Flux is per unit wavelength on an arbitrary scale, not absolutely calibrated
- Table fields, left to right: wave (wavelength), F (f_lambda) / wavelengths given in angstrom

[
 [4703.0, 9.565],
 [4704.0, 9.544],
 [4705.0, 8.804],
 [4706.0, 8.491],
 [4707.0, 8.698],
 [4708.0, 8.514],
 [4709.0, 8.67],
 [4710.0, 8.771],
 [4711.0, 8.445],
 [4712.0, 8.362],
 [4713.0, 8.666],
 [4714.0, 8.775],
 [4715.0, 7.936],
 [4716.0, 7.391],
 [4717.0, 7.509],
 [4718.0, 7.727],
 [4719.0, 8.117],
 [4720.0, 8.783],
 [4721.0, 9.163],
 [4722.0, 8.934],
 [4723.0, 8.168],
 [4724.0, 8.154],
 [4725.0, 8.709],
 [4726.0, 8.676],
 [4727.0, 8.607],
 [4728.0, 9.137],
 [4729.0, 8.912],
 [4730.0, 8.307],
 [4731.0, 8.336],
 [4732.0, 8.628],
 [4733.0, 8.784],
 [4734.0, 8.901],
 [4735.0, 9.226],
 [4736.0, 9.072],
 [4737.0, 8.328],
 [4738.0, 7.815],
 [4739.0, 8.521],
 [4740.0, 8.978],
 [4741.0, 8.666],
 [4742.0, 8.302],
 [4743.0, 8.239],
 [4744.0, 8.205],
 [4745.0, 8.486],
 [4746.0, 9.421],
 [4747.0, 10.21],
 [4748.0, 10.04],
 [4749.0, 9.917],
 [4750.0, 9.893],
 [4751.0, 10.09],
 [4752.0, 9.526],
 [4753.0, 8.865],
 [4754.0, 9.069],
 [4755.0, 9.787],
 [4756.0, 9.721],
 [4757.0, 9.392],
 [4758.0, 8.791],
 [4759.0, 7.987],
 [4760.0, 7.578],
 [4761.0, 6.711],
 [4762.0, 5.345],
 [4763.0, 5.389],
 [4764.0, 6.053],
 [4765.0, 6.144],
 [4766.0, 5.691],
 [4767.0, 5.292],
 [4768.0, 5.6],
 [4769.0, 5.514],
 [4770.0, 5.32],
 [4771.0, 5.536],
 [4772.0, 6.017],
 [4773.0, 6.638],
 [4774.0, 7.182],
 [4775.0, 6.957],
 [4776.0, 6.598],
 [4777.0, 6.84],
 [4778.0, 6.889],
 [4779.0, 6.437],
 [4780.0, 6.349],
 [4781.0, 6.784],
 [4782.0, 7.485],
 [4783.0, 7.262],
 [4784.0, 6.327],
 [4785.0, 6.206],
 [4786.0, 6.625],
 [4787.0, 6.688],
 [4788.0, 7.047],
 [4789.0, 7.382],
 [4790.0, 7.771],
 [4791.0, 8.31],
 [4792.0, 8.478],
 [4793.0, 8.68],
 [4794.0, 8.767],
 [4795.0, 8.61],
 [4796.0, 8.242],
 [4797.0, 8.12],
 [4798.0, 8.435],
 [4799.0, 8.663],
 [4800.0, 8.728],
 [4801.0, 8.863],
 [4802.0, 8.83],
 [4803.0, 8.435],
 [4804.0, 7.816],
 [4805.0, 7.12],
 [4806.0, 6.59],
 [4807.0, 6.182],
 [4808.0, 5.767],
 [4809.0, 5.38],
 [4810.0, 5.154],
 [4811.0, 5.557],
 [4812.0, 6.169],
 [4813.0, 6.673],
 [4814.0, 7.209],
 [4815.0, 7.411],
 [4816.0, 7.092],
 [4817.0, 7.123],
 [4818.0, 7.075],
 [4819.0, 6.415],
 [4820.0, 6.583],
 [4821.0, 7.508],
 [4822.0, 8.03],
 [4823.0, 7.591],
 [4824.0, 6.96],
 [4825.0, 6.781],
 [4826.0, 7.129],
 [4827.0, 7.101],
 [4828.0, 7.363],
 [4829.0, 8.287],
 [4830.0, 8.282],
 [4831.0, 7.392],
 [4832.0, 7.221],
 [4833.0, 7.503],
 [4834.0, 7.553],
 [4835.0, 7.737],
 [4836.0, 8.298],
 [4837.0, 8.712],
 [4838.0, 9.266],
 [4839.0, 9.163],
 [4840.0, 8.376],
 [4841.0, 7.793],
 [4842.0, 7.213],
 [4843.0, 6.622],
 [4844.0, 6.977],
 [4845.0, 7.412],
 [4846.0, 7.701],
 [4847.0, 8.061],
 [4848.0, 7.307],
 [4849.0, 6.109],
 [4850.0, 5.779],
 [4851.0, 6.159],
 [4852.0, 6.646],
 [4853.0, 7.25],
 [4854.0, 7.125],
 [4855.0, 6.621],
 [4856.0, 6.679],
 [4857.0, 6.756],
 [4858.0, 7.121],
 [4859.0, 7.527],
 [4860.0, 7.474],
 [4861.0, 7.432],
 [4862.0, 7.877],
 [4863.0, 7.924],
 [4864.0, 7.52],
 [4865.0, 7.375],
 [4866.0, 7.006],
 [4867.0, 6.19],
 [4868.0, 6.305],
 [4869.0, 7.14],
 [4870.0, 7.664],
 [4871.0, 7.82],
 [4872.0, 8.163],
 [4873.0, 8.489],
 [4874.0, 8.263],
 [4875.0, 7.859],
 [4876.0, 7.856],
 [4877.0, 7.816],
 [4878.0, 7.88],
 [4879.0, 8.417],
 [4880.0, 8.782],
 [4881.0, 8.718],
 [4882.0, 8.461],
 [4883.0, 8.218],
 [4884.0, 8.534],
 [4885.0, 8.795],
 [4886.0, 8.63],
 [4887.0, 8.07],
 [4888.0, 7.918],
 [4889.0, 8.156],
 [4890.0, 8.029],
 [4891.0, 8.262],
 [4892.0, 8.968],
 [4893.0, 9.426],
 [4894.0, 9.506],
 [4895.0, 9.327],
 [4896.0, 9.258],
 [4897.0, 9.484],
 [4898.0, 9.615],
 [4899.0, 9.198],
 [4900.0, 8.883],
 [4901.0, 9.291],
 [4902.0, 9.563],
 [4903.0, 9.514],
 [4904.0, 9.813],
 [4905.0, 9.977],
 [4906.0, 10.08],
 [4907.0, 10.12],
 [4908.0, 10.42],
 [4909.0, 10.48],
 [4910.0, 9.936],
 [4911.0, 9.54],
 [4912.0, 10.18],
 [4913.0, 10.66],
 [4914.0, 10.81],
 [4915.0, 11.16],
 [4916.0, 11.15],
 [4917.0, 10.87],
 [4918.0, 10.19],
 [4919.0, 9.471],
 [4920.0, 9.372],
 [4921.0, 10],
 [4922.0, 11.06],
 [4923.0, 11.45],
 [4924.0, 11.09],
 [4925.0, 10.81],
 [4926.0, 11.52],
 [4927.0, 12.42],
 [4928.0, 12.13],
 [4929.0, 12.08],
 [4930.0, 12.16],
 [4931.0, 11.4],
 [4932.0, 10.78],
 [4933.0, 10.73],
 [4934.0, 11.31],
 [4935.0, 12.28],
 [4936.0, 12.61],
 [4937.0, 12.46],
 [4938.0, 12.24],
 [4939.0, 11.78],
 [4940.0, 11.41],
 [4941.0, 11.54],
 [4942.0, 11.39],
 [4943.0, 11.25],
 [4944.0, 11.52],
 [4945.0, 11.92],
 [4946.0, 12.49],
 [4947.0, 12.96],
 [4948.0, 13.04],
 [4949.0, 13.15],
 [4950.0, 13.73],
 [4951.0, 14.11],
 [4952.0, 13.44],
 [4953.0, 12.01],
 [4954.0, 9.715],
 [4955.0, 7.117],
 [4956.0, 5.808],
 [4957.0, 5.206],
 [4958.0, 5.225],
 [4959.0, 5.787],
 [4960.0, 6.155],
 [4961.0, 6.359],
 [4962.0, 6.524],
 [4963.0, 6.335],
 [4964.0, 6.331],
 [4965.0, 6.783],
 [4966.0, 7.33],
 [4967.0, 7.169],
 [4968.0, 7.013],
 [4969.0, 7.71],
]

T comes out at 1.3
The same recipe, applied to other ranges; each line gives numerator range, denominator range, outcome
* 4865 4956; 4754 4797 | 1.41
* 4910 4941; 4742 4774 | 1.44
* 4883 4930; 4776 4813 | 1.36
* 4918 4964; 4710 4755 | 1.21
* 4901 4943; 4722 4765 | 1.27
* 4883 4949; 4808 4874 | 1.44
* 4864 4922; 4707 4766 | 1.06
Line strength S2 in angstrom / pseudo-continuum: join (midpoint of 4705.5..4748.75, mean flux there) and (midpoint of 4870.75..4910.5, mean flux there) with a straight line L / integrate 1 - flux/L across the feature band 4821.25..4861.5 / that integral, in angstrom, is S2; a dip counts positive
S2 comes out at 6.4 angstrom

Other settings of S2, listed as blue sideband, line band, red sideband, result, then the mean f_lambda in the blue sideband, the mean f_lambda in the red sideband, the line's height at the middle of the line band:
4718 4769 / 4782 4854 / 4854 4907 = 7.9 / 8.34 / 8.27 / 8.3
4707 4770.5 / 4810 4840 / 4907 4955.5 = 7.0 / 8.26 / 11.3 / 9.64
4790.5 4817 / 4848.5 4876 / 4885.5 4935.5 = 5.4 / 7.5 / 10.1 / 8.94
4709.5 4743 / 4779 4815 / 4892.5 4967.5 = 7.0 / 8.51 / 10.2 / 9.09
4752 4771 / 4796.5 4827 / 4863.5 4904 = 1.9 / 7.15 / 8.38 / 7.65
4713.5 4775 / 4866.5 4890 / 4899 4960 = 4.6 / 8.09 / 10.7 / 9.97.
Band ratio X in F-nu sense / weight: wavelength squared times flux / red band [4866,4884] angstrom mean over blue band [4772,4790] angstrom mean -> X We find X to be 1.2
